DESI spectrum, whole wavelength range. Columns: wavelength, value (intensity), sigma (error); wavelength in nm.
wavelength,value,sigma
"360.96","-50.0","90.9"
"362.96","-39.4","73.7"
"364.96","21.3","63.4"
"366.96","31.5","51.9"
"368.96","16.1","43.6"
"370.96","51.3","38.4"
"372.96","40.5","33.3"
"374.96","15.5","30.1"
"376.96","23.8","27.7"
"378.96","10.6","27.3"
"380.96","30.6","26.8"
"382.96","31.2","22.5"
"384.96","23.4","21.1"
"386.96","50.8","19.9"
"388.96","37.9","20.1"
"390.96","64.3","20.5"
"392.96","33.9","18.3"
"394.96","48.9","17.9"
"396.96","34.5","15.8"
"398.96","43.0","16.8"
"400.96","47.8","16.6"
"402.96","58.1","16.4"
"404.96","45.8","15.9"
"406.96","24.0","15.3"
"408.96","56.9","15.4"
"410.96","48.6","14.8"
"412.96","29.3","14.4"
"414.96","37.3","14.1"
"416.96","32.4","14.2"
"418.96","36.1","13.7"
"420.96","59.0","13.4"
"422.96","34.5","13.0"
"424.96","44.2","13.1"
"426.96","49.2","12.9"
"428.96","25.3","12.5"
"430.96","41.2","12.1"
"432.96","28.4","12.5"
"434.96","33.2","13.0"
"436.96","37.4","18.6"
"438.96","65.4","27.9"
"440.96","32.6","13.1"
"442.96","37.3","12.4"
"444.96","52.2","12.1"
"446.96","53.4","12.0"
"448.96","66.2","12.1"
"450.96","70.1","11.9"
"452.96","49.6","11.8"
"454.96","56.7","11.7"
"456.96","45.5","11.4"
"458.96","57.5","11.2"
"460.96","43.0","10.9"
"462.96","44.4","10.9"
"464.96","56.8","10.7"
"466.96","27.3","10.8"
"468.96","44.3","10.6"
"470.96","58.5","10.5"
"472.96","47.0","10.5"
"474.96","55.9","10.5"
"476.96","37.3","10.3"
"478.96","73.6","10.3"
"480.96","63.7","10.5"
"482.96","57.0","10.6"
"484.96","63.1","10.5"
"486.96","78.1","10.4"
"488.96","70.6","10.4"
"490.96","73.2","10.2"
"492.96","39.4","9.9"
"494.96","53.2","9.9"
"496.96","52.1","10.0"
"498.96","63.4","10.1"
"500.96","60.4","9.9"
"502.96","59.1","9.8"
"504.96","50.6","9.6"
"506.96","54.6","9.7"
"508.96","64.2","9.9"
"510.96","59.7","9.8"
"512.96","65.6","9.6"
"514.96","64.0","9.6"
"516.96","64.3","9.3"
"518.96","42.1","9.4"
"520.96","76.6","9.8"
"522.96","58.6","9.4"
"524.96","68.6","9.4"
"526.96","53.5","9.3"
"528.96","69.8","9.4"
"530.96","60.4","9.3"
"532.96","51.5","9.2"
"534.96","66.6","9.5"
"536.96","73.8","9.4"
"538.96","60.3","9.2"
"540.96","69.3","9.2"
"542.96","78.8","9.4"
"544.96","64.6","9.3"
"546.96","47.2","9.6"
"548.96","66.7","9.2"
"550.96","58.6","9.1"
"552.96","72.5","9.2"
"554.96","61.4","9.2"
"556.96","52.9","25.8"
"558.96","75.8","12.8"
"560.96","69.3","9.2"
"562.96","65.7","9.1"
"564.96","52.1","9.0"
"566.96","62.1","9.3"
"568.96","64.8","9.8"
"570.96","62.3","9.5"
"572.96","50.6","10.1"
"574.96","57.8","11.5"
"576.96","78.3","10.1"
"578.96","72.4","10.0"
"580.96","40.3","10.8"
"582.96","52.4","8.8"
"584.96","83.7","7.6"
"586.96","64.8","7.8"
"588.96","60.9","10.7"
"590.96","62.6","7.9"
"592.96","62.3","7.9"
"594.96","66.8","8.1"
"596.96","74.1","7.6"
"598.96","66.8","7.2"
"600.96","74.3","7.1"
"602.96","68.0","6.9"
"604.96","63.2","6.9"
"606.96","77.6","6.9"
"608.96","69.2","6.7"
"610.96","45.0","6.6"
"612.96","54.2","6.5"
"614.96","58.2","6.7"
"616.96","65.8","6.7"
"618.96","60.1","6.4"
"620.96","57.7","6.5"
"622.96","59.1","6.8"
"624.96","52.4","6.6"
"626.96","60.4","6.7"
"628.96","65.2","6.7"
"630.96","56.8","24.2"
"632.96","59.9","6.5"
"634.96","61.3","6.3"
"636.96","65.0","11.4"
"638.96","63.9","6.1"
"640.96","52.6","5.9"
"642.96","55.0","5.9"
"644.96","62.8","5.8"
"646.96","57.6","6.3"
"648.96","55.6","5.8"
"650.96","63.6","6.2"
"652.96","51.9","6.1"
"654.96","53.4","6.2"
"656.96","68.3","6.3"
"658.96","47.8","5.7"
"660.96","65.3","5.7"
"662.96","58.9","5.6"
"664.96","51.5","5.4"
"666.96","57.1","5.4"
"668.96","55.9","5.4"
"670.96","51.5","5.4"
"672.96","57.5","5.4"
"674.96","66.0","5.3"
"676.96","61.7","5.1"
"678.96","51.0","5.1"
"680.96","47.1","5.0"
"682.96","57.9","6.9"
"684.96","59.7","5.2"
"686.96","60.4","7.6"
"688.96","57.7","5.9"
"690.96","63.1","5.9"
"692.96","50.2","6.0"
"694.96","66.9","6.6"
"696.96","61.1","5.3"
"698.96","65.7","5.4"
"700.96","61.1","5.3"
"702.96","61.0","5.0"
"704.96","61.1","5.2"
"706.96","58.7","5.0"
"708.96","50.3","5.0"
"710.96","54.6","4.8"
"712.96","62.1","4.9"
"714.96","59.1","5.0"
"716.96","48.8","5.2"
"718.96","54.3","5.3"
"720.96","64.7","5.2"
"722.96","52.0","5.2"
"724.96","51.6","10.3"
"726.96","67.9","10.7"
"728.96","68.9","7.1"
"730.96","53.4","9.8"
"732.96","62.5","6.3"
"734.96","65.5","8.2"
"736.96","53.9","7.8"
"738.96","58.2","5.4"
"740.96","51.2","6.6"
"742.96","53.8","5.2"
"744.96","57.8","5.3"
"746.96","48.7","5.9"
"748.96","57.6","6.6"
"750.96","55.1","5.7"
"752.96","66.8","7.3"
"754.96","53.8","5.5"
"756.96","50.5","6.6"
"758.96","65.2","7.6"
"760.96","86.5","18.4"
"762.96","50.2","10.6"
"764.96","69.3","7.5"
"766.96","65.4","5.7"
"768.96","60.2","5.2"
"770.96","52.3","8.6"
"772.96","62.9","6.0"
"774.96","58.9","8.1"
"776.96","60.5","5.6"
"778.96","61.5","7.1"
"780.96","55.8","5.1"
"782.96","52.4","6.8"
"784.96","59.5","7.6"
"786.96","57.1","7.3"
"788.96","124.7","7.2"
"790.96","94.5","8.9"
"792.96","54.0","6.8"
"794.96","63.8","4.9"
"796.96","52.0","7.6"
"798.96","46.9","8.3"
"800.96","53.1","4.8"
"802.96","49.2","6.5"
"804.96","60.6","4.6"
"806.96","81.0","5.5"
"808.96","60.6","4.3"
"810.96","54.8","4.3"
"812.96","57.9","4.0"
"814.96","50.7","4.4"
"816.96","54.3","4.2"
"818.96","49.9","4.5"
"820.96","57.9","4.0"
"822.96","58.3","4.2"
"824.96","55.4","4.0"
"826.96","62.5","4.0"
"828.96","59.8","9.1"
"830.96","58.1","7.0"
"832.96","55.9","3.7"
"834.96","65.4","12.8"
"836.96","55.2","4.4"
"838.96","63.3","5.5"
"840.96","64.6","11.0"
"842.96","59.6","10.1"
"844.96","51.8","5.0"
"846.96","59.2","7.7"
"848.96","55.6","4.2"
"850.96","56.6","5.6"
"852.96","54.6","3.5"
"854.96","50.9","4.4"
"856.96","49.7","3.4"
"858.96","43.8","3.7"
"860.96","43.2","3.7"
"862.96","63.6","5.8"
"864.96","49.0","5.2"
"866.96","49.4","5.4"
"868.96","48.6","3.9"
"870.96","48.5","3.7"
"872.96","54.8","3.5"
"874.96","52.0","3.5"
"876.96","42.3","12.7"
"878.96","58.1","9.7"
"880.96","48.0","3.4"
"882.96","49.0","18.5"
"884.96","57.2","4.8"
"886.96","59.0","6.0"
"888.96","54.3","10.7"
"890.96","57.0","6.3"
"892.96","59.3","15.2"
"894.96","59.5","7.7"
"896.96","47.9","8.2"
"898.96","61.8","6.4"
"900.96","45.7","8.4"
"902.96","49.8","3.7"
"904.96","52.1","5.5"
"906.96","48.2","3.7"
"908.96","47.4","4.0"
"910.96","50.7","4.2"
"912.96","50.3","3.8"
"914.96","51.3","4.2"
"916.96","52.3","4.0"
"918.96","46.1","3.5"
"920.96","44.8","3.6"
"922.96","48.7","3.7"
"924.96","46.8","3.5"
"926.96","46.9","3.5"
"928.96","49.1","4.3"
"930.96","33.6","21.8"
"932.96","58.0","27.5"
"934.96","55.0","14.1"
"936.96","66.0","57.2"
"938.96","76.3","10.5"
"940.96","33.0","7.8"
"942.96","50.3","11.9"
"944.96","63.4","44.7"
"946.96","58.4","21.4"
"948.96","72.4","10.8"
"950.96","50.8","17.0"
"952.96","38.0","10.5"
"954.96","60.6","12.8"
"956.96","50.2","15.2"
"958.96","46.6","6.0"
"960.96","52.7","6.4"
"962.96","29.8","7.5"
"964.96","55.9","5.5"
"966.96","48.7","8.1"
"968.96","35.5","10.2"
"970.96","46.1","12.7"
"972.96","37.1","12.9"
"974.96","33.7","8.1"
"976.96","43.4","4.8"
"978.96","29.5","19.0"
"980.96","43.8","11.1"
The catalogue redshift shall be 0.20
